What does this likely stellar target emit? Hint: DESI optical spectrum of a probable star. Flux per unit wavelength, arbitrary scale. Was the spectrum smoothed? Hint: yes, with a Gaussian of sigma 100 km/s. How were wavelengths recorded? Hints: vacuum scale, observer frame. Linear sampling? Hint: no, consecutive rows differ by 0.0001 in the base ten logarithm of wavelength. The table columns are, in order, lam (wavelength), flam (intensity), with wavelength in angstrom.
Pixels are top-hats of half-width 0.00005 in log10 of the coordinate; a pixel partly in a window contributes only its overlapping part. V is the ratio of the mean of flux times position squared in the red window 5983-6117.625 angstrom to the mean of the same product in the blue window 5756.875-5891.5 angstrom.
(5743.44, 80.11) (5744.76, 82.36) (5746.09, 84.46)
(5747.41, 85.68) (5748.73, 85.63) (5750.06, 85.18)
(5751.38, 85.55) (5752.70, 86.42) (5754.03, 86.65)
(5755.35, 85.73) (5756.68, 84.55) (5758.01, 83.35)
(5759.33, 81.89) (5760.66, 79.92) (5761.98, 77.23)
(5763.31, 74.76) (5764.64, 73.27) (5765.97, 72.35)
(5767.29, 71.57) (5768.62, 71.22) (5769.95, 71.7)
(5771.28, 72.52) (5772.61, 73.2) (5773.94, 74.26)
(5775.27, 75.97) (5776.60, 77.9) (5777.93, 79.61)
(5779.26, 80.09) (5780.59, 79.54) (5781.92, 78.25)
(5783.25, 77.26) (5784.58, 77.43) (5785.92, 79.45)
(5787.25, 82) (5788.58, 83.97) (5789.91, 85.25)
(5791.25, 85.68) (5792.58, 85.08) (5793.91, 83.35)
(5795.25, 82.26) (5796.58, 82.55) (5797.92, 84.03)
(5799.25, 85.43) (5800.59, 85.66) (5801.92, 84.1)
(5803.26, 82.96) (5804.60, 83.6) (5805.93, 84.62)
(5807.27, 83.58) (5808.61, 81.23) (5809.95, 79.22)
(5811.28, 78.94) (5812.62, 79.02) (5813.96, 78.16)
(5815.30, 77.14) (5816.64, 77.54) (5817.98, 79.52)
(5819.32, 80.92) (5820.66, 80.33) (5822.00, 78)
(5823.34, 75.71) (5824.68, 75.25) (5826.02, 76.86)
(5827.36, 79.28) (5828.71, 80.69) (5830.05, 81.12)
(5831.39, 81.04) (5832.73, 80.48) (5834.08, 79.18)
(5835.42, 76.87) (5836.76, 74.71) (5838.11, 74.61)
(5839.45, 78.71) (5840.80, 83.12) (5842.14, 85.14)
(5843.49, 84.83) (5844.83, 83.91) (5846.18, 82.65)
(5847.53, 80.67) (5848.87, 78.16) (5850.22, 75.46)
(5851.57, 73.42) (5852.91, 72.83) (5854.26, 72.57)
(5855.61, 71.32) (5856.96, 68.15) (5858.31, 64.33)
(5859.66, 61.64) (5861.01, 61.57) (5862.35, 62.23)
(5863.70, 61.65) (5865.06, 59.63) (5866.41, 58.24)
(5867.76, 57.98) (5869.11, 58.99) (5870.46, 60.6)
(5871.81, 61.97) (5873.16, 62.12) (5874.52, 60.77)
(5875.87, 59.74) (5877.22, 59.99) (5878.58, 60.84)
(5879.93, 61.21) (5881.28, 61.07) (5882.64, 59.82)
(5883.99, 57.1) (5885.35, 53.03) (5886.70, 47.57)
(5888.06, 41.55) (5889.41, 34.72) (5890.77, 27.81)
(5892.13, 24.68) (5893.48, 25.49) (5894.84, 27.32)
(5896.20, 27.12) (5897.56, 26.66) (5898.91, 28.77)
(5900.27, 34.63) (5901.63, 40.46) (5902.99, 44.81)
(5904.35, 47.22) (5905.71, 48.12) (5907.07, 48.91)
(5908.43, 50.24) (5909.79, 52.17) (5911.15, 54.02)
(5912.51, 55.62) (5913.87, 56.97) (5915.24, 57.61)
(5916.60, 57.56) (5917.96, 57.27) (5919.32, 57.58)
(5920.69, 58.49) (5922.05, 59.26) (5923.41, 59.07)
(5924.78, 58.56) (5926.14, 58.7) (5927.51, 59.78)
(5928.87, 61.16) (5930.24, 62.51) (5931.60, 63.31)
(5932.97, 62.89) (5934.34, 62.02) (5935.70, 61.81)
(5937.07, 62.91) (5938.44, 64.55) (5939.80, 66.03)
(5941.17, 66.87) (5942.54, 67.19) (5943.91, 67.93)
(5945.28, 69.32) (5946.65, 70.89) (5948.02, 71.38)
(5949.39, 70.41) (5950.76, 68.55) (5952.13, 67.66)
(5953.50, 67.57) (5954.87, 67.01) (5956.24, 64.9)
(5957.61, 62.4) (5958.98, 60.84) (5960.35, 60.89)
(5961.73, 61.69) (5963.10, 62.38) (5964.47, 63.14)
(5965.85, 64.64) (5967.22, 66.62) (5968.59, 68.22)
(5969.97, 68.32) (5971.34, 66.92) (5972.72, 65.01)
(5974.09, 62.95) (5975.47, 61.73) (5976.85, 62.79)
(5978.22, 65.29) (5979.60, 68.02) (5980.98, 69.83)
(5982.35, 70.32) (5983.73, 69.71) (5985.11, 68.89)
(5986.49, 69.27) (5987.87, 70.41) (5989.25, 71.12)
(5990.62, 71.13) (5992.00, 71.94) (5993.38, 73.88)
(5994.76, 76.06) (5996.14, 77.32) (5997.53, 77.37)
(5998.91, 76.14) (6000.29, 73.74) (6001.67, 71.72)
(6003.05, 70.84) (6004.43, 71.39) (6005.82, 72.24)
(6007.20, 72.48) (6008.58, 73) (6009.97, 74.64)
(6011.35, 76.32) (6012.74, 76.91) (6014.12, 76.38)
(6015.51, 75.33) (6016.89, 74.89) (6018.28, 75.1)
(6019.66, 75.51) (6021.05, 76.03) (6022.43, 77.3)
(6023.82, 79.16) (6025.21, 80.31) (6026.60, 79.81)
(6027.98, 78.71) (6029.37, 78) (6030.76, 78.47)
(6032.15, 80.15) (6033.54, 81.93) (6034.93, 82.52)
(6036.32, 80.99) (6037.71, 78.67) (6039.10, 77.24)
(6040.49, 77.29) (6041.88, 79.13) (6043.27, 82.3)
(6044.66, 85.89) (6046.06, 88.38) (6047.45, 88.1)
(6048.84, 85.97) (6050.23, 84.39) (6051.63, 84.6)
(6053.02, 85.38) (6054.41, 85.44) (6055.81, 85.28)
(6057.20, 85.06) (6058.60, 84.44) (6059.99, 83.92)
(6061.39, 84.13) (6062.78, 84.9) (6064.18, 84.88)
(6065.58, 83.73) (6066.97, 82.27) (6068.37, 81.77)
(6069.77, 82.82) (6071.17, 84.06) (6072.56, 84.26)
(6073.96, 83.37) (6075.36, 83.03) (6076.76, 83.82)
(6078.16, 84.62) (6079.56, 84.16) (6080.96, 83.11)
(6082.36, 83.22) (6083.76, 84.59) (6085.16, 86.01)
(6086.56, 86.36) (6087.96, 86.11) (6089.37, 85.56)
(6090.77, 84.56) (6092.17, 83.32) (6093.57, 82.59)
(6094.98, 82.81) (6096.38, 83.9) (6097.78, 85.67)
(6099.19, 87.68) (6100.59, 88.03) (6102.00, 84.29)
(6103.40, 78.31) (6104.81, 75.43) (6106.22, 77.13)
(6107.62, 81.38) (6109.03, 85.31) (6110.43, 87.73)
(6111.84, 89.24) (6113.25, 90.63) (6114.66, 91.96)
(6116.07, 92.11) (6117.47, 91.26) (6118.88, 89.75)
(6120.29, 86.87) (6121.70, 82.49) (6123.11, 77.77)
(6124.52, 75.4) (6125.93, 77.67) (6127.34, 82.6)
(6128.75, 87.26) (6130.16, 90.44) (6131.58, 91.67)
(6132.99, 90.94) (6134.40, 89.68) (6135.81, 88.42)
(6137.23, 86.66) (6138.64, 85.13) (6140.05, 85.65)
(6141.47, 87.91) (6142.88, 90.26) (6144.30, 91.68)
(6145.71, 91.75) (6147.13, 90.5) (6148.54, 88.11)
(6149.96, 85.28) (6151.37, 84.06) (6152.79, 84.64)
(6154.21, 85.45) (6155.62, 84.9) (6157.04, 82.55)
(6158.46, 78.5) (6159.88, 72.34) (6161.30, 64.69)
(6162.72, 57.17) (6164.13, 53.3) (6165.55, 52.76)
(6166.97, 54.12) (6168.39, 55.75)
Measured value 1.2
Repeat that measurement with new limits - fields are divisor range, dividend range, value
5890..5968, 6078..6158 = 1.62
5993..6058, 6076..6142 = 1.11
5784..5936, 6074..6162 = 1.41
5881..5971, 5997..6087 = 1.50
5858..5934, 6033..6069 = 1.67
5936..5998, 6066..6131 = 1.31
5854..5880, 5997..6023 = 1.26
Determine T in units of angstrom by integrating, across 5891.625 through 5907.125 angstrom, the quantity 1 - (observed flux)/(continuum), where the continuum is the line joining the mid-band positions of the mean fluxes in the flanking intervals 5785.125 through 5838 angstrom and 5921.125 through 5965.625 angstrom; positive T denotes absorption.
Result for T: 7.7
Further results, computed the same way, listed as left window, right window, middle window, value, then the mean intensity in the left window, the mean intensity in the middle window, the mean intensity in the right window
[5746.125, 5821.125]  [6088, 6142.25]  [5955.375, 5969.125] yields 3.2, 80.5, 63.6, 85.4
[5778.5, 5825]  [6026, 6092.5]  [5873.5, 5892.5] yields 7.1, 81.1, 51.3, 83.3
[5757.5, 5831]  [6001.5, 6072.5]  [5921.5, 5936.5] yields 3.6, 79.4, 60.8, 80.1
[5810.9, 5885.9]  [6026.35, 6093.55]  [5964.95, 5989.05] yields 3.6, 71.4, 67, 83.3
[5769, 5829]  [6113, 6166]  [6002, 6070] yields 1.8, 79.9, 80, 83.2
